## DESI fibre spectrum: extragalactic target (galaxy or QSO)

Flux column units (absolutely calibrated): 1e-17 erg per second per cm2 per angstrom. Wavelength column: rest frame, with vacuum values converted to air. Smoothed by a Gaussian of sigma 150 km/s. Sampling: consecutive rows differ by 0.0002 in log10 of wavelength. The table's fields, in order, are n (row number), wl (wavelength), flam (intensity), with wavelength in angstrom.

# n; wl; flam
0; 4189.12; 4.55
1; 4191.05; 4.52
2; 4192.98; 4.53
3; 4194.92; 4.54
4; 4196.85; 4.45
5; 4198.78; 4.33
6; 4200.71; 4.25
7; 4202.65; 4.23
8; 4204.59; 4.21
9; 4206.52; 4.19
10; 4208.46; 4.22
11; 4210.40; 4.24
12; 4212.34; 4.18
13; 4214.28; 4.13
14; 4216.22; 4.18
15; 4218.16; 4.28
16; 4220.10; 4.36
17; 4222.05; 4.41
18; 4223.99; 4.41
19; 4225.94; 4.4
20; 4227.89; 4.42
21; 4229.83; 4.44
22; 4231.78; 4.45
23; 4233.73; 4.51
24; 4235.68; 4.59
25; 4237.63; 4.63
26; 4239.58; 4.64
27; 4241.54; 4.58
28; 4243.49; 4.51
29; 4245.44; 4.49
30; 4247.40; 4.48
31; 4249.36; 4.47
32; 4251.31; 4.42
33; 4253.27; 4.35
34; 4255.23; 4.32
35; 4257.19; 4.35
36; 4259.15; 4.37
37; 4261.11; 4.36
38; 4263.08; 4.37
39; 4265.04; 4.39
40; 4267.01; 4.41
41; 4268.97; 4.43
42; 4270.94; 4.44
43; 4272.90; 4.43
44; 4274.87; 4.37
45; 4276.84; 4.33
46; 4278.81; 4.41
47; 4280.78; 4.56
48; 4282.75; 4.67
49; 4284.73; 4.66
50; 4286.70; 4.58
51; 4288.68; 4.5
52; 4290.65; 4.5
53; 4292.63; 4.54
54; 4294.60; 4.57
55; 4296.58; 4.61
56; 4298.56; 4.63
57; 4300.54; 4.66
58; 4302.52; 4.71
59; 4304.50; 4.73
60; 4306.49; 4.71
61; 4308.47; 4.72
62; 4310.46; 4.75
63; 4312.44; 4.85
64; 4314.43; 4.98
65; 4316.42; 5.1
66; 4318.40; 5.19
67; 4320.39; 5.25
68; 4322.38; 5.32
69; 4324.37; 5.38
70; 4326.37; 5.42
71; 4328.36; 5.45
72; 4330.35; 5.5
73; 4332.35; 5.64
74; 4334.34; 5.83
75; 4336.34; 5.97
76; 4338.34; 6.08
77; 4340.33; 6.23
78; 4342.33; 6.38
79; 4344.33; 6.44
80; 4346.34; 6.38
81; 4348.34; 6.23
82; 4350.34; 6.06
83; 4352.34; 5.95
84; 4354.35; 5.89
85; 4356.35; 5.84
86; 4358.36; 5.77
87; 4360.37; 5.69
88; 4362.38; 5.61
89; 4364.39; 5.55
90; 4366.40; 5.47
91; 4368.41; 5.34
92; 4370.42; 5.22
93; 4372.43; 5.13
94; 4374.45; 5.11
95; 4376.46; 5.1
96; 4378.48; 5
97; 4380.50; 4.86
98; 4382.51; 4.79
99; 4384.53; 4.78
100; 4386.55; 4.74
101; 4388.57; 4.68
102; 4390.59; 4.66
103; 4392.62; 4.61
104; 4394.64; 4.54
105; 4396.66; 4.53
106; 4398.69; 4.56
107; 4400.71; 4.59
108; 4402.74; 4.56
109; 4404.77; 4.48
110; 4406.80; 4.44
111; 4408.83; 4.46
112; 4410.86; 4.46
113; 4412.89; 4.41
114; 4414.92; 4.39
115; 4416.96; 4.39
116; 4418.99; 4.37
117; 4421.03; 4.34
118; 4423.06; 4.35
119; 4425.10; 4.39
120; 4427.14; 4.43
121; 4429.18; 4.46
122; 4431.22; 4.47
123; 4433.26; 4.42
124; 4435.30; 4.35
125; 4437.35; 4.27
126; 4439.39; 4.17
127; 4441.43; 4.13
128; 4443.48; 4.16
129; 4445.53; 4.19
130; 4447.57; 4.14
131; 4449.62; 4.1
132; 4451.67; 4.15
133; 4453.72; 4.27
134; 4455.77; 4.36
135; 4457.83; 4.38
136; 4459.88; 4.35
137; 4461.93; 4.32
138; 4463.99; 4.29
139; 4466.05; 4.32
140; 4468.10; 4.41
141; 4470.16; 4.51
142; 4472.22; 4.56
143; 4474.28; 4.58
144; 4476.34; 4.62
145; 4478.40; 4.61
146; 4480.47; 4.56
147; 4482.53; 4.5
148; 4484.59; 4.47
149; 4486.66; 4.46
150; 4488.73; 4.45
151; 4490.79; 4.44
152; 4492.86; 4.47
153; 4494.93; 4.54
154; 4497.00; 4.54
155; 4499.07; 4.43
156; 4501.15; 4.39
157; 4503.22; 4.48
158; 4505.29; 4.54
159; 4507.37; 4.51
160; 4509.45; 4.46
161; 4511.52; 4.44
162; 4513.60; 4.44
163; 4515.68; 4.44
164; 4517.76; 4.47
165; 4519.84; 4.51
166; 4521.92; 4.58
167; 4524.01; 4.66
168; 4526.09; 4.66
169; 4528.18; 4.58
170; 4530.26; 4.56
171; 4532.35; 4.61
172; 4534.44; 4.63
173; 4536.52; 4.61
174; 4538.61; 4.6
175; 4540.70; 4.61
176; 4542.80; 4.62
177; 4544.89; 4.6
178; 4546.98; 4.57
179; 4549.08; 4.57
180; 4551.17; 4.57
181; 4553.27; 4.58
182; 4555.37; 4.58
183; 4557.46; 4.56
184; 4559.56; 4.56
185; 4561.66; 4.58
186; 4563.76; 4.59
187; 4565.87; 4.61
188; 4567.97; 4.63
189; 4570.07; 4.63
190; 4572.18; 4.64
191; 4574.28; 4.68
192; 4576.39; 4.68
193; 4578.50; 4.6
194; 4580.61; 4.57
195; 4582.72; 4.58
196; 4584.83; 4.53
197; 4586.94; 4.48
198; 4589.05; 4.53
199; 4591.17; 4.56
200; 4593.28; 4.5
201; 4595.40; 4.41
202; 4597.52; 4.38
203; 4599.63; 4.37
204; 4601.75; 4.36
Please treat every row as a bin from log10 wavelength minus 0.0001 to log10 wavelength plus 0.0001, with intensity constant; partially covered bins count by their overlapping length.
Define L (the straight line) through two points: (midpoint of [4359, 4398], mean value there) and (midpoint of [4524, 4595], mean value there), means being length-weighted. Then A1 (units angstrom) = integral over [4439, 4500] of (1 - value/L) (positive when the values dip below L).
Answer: 5.31 angstrom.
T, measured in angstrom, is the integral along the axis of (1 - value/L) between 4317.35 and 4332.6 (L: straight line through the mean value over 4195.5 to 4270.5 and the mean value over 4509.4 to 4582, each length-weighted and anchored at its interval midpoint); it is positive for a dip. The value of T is -3.2 angstrom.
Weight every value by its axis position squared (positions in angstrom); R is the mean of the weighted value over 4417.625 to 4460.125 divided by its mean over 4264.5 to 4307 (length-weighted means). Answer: 1.0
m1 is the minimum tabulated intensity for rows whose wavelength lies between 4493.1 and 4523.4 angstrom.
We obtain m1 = 4.39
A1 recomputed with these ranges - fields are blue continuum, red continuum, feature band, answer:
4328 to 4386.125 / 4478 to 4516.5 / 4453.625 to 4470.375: 1.5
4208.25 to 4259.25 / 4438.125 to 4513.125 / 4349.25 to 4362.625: -4.4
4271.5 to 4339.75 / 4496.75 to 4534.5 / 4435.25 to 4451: 1.6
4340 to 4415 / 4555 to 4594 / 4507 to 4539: 1.3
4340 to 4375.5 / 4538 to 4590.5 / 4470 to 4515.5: 4.6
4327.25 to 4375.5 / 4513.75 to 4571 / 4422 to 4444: 3.9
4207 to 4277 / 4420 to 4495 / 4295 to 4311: -1.1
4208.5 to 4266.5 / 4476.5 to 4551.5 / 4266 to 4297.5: -0.6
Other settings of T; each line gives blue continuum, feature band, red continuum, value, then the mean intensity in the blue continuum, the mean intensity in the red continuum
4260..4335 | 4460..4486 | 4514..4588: 1.0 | 4.78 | 4.59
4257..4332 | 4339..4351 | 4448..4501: -4.3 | 4.73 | 4.42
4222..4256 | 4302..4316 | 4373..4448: -0.9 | 4.48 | 4.51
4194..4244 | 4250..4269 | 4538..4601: 0.1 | 4.38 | 4.56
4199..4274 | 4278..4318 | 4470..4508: -2.4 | 4.38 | 4.51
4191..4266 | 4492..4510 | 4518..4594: 0.3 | 4.39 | 4.59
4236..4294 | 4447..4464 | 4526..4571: 1.1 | 4.47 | 4.59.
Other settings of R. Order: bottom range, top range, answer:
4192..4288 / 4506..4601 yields 1.19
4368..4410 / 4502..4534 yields 1.01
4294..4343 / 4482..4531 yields 0.94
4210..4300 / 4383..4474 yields 1.07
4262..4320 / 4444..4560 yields 1.07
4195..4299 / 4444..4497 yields 1.10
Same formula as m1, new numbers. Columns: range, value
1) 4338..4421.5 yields 4.34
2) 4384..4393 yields 4.61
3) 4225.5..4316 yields 4.32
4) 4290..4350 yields 4.5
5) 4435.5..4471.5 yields 4.1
